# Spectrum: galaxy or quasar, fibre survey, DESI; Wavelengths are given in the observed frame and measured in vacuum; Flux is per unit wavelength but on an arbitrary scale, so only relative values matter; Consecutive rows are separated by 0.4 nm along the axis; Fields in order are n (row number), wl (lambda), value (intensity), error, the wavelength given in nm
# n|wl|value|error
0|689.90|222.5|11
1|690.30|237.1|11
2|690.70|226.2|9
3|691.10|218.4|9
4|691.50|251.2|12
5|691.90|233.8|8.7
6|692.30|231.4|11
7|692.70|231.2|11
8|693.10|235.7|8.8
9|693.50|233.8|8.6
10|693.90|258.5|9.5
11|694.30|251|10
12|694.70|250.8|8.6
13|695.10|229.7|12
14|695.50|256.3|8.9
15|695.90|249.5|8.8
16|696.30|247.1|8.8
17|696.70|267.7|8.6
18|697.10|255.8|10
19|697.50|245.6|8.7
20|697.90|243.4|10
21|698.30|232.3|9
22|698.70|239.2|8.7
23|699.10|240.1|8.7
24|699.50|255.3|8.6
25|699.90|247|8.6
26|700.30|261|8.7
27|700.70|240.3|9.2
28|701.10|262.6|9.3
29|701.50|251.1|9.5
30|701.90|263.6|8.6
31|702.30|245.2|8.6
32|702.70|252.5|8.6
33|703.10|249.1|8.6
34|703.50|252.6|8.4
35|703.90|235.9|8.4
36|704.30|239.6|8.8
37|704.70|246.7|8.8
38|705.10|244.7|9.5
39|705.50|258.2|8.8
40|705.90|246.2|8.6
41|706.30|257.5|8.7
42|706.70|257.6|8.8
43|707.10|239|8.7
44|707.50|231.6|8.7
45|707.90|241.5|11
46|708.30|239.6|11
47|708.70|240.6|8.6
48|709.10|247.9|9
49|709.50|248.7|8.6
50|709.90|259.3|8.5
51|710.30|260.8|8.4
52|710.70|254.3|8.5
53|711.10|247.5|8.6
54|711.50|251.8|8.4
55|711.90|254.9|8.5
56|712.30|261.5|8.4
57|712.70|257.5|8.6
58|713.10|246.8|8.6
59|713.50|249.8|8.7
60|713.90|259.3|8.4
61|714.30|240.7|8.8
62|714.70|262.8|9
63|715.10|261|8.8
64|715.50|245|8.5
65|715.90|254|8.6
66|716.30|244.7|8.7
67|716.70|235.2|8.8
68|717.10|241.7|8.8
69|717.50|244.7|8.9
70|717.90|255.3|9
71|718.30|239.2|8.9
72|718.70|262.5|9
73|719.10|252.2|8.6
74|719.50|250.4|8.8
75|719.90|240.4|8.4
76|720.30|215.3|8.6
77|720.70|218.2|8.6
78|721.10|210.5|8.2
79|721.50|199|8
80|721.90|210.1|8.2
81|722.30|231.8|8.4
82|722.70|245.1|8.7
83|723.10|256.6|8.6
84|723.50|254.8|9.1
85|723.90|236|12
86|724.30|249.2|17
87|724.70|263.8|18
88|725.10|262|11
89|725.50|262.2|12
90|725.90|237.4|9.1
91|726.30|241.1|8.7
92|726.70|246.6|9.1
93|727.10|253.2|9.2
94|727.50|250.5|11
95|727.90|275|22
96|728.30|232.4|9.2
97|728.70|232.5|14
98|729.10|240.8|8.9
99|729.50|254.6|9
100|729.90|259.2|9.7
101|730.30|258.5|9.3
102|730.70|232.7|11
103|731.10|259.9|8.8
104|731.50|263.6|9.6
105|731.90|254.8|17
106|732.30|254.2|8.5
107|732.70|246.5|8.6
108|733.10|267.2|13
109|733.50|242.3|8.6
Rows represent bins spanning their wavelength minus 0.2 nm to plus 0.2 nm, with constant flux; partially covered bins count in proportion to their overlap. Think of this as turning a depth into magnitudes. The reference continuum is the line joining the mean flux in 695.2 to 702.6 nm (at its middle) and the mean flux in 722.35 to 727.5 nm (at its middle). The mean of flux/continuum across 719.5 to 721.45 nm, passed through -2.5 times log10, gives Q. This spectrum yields 0.13 mag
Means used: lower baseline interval 250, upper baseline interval 250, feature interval 222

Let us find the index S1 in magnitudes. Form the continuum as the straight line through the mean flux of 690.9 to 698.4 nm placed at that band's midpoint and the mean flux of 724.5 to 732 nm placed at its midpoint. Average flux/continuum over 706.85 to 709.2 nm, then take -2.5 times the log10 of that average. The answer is 0.03 mag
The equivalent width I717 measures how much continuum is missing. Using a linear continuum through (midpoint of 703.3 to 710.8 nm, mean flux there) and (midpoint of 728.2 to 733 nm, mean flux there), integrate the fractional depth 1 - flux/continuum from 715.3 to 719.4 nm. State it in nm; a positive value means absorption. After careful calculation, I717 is 0.02 nm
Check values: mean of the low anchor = 247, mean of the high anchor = 250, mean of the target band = 248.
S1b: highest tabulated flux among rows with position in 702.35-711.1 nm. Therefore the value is 260.8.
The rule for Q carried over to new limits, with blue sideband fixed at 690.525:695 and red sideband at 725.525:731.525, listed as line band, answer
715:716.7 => -0.015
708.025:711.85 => -0.029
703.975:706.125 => -0.020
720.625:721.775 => 0.185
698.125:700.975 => -0.024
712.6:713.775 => -0.030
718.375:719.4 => -0.036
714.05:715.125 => -0.040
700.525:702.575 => -0.052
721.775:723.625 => 0.032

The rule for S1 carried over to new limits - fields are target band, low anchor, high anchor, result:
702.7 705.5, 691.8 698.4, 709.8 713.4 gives 0.02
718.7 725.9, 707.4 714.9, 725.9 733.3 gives 0.05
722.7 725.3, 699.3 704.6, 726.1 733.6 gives -0.01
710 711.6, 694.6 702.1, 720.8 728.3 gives -0.03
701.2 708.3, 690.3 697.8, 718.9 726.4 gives -0.03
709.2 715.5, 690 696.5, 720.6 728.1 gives -0.05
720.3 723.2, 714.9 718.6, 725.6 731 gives 0.11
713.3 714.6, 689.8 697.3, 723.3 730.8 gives -0.02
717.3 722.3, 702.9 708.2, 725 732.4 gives 0.07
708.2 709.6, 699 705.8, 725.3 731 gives 0.02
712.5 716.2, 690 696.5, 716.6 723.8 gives -0.07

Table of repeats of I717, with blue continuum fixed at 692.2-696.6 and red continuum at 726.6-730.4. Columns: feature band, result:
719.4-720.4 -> 0.05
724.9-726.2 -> -0.02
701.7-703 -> -0.04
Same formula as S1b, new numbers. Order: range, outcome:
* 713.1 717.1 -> 262.8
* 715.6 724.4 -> 262.5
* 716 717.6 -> 244.7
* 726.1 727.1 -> 253.2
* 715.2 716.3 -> 254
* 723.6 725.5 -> 263.8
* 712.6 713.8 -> 257.5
